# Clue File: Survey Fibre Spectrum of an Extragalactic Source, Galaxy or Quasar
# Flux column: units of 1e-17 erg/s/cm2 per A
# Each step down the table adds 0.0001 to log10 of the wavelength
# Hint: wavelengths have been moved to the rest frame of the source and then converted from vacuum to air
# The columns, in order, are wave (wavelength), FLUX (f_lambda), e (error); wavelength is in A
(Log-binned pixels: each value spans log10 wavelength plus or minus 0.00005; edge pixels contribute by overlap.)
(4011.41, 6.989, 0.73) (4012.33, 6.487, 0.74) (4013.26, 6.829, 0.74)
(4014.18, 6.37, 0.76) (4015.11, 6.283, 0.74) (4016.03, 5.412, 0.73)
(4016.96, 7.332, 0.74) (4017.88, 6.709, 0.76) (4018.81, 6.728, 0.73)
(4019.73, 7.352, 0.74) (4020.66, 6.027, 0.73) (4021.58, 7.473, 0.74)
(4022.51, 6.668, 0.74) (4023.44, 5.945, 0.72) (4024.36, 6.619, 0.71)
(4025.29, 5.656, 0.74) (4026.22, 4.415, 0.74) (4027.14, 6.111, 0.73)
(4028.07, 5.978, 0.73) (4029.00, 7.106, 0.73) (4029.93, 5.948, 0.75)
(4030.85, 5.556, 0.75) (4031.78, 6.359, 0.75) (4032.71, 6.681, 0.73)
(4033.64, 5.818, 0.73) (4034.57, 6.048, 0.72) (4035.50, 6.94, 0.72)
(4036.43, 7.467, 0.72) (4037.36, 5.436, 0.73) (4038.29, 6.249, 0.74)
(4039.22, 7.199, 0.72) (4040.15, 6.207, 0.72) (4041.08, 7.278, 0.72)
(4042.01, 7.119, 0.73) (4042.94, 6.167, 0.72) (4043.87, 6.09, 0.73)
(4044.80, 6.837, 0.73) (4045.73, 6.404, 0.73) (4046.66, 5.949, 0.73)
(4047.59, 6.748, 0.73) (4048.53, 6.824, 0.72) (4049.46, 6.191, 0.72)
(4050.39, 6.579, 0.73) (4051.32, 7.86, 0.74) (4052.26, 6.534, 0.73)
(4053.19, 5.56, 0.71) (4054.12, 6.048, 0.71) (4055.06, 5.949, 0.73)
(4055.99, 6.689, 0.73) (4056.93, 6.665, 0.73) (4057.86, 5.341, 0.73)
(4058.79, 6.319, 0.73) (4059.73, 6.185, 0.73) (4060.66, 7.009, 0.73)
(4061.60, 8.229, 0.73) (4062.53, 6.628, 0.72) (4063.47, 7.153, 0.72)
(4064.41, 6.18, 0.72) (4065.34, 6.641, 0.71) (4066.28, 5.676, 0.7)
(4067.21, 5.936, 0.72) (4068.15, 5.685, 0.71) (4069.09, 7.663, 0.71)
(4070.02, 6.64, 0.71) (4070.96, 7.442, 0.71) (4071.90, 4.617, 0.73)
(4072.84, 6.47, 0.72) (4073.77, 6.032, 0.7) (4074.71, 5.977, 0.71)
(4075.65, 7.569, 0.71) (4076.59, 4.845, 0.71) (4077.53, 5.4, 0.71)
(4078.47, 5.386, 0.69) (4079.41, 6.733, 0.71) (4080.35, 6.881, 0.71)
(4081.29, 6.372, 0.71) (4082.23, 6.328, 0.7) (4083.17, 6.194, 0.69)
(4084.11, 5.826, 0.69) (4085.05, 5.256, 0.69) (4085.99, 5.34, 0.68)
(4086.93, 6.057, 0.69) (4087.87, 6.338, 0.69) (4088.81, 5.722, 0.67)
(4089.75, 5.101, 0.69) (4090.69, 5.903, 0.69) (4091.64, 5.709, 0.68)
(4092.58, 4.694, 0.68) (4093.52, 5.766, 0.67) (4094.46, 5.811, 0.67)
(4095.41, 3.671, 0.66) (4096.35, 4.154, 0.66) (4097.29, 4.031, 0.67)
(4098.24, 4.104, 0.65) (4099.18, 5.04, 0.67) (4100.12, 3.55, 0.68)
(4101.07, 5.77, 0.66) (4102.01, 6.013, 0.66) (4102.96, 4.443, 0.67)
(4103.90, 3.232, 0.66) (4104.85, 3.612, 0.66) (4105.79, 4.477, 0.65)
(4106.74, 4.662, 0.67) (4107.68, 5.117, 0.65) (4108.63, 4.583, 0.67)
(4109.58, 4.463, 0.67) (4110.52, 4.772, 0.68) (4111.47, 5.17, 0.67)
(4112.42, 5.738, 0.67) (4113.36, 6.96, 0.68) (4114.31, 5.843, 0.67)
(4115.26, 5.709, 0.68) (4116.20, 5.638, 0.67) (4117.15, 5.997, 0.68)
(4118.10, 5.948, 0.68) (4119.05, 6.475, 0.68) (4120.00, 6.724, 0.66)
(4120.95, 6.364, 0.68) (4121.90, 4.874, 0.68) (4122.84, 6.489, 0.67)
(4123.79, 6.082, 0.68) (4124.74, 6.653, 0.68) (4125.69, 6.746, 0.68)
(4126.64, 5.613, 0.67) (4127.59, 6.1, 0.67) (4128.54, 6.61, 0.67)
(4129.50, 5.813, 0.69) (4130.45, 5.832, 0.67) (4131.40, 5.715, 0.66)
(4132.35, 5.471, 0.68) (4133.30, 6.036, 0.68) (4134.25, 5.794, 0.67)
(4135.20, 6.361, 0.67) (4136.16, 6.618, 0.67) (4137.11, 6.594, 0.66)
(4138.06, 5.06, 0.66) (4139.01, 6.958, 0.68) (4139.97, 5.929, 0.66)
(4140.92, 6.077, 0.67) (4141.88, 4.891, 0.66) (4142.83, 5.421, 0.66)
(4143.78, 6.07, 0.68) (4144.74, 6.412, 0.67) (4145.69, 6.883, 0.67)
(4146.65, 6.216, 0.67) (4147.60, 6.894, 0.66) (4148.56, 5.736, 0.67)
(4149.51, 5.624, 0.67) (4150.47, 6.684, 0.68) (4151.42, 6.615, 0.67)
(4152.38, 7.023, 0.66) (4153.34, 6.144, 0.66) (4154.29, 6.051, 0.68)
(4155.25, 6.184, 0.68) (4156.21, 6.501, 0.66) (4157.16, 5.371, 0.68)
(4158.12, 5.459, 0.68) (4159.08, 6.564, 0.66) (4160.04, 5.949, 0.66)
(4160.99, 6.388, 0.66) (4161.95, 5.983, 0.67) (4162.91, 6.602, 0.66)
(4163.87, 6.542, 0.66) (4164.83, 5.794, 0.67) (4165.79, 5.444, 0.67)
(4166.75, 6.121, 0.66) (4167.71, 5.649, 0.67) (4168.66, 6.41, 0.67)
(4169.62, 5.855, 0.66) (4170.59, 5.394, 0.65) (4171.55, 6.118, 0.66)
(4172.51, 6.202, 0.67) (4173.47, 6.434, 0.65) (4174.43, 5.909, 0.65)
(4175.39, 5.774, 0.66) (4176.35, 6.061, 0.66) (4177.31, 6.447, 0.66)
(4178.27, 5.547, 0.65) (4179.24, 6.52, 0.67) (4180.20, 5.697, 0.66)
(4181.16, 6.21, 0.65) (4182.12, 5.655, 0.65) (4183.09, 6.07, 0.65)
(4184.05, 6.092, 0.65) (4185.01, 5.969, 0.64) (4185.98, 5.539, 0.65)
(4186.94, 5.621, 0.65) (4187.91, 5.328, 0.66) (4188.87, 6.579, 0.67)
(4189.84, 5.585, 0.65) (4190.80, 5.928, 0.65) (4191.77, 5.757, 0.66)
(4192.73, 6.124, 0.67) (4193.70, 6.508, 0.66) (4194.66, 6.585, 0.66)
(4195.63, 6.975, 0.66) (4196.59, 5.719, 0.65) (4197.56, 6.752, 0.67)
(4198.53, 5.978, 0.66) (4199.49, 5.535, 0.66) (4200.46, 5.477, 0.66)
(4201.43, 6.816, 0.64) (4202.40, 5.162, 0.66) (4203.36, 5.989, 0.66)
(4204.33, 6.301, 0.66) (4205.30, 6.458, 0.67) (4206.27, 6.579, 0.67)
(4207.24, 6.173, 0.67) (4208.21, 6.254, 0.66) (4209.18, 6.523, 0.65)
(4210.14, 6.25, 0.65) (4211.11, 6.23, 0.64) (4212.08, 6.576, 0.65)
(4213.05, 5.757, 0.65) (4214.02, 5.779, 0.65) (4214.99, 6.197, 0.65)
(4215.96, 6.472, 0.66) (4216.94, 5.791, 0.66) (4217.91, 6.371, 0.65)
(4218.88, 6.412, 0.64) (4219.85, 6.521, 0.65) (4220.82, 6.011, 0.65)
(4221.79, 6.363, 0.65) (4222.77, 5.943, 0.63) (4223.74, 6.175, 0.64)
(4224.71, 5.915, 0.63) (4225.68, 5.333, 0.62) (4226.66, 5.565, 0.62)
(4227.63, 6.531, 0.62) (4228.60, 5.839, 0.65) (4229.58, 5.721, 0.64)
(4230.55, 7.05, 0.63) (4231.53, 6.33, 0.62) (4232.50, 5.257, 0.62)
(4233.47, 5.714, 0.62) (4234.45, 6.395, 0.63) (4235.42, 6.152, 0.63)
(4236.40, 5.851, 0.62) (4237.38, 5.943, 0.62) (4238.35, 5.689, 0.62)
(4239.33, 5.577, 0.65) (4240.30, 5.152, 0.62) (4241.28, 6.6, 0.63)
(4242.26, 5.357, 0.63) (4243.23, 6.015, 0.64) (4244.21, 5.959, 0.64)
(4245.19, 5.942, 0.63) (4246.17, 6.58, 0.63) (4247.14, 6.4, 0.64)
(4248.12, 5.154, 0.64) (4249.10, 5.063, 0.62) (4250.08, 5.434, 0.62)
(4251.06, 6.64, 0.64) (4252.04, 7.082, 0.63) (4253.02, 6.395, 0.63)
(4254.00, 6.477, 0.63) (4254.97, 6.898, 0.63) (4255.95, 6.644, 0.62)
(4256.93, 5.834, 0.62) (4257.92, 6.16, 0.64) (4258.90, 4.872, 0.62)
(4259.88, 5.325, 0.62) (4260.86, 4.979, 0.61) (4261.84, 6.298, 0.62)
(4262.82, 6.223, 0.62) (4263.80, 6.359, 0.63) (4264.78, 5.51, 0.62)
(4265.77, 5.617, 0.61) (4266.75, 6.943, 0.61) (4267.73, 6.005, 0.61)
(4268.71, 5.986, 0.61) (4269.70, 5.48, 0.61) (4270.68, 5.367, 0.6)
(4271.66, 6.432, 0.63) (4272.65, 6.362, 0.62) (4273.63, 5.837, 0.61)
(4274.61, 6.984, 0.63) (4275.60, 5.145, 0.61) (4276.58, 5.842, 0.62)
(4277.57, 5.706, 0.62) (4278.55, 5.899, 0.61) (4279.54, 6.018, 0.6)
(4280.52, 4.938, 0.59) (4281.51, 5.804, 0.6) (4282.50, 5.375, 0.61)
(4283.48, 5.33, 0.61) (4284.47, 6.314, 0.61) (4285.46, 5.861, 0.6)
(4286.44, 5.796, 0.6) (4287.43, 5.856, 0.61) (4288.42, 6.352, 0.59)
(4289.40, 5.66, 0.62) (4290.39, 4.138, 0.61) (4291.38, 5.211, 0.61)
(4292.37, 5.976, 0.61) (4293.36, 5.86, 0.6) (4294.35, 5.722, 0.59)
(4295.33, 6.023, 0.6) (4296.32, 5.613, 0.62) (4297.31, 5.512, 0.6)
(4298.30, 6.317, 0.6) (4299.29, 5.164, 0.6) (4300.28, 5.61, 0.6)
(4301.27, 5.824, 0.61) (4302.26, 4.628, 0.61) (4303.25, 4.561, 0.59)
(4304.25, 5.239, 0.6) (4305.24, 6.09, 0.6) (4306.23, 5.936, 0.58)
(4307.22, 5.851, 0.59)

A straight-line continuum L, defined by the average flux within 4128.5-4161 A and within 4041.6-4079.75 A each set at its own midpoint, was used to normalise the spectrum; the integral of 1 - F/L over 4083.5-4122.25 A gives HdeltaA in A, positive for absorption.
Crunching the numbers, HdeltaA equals 6.2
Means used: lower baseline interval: 6.39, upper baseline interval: 6.1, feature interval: 5.24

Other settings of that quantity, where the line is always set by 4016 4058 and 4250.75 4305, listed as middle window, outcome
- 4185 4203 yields 0.1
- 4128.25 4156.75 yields 0.1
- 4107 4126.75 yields 1.3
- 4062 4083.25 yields 0.1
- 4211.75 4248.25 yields -0.5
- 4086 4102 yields 2.9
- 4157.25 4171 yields 0.2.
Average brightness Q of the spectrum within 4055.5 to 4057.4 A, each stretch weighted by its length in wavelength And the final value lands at 6.67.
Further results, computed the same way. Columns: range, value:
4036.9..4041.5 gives 6.47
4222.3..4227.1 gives 5.79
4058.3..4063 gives 6.87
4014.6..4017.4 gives 6.32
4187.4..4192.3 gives 5.84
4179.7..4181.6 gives 5.97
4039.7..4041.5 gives 6.74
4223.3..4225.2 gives 6.06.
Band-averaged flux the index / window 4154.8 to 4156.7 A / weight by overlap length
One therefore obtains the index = 6.35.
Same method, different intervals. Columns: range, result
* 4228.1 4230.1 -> 5.81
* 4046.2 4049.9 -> 6.42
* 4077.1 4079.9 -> 5.85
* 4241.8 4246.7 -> 5.99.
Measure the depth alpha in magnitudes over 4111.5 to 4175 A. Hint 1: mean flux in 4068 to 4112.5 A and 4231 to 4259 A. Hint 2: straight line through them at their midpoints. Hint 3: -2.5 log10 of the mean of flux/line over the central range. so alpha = -0.09 mag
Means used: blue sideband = 5.42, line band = 6.09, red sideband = 6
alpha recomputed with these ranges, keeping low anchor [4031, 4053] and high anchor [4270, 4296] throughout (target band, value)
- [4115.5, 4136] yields 0.035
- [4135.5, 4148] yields 0.011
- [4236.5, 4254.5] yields -0.016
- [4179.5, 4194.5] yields 0.024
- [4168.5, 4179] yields 0.019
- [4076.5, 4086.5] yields 0.088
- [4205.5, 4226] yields -0.037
